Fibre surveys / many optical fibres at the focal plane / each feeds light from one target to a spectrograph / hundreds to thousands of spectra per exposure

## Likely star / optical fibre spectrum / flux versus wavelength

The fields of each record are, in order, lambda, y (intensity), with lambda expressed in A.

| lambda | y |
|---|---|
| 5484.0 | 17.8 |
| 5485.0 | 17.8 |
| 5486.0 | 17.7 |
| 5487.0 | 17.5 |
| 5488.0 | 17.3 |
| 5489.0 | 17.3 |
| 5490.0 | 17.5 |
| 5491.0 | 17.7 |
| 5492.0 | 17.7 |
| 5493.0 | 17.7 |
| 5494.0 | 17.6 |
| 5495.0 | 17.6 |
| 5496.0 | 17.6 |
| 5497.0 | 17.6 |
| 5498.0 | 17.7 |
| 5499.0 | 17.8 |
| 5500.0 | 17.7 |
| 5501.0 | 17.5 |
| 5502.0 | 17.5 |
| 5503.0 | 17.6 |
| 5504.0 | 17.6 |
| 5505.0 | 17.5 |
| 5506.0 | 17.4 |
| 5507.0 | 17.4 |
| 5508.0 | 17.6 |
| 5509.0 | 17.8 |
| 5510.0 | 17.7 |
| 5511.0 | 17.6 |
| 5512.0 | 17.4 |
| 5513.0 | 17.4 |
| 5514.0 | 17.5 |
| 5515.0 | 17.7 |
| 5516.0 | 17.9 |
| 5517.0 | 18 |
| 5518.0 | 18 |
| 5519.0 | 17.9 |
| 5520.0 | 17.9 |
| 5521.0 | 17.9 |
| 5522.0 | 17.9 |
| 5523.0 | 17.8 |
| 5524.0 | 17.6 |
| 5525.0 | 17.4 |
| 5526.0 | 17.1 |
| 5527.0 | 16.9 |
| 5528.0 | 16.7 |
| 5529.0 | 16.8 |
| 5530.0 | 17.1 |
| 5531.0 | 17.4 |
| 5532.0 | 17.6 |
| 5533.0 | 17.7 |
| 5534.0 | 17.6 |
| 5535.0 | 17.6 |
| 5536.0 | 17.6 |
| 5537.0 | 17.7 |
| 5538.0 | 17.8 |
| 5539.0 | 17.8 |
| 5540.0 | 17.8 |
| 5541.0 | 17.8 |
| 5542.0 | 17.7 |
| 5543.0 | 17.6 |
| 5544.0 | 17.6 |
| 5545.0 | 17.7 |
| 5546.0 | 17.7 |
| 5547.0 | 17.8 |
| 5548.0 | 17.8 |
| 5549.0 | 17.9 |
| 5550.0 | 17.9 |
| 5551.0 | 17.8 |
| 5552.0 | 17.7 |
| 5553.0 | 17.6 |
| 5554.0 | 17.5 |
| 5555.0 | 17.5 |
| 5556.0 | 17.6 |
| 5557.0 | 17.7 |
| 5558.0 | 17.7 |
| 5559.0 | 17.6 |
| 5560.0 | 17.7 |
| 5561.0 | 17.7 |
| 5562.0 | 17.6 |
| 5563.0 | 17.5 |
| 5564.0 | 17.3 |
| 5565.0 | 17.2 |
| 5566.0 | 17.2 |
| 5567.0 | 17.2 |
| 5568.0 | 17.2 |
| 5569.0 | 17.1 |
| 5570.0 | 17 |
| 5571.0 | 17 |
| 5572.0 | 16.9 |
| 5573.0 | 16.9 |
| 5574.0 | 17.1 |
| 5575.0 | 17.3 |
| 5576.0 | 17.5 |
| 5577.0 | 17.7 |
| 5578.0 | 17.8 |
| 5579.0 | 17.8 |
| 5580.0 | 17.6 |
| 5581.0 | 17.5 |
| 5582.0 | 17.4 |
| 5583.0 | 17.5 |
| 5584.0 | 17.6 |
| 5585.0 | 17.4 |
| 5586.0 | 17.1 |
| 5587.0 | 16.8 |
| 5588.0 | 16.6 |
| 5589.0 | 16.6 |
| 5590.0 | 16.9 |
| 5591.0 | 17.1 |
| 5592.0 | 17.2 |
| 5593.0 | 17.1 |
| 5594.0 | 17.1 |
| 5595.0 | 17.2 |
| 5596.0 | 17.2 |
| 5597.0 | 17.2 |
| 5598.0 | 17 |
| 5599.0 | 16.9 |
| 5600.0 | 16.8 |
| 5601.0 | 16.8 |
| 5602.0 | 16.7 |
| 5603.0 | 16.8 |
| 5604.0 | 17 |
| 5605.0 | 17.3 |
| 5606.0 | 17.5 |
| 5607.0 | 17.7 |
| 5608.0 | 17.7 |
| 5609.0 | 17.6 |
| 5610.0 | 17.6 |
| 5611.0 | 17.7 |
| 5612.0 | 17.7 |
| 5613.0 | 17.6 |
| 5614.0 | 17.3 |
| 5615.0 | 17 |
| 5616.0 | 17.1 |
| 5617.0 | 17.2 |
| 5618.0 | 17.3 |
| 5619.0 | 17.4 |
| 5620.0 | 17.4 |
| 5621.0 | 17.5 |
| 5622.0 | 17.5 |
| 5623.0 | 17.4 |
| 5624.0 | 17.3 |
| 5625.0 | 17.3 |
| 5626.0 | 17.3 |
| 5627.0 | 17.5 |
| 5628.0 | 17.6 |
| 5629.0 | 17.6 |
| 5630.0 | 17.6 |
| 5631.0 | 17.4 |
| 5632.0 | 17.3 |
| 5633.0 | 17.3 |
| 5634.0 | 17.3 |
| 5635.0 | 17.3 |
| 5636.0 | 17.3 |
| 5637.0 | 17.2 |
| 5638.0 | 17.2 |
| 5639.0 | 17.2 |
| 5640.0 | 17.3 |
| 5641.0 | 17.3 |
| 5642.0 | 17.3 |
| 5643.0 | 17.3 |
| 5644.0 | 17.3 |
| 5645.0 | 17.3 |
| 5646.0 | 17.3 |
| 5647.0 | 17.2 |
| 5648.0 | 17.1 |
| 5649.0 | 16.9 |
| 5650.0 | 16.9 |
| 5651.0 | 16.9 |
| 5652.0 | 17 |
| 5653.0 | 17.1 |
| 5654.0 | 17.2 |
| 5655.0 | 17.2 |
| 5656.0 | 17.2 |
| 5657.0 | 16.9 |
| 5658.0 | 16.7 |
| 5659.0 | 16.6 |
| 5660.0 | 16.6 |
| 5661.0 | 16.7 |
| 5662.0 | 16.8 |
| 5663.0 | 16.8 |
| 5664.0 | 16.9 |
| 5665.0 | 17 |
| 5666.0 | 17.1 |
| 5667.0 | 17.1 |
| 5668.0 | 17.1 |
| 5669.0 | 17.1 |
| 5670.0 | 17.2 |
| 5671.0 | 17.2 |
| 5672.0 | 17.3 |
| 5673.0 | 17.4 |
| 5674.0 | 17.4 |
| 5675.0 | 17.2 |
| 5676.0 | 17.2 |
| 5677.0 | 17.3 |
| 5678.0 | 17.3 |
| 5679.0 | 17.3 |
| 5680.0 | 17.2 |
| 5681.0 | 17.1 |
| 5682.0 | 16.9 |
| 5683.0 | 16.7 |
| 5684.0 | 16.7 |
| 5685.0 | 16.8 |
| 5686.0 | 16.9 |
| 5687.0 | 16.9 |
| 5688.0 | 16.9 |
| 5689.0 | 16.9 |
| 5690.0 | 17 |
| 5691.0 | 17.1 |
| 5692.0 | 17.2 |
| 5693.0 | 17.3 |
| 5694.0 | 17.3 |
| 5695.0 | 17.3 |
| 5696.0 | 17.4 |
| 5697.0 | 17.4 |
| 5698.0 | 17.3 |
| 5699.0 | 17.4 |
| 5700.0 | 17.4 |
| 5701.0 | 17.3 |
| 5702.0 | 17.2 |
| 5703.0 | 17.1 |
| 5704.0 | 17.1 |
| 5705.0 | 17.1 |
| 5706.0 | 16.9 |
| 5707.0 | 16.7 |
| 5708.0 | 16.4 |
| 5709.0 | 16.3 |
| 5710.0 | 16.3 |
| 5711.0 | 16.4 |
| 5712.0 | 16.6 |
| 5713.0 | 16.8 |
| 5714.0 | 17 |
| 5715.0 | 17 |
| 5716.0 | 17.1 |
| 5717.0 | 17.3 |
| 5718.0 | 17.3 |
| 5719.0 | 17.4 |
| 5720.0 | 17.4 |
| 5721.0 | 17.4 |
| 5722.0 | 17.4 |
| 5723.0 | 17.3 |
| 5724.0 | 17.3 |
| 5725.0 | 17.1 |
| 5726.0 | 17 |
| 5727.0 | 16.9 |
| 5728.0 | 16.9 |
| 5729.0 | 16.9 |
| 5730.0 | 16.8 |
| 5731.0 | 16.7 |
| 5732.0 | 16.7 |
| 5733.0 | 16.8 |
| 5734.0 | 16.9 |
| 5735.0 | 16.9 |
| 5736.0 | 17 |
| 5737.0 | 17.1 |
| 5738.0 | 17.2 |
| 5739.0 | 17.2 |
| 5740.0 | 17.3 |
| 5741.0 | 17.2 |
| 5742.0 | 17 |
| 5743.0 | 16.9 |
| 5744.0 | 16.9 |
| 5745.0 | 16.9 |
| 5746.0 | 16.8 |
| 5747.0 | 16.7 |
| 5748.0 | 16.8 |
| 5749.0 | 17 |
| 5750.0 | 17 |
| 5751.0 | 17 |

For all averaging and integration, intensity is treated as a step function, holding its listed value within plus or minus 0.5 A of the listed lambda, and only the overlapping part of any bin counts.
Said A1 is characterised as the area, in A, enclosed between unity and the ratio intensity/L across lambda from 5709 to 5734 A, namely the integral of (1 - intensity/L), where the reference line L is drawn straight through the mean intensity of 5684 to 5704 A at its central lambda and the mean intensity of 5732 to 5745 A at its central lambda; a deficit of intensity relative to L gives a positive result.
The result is 0.13 A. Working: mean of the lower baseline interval 17.1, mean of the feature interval 17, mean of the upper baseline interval 17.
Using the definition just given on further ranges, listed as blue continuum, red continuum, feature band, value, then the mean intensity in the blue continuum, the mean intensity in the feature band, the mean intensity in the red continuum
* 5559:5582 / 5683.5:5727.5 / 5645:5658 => 0.1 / 17.4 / 17.1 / 17.1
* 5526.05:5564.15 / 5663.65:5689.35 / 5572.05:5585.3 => 0.0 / 17.6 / 17.5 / 17.1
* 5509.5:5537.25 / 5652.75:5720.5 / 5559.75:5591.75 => 0.2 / 17.5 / 17.3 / 17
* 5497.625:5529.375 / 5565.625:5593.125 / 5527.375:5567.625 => -0.4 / 17.6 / 17.6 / 17.2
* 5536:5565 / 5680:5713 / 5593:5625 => 0.2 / 17.7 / 17.3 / 17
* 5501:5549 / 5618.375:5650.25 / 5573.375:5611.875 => 0.4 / 17.6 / 17.3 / 17.3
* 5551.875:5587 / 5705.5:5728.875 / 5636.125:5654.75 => 0.0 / 17.4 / 17.2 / 17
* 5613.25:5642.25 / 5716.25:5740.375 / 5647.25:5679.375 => 0.4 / 17.3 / 17.1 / 17.1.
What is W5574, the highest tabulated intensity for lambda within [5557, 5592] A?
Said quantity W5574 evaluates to 17.8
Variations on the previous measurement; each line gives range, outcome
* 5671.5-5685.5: 17.4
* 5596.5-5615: 17.7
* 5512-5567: 18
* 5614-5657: 17.6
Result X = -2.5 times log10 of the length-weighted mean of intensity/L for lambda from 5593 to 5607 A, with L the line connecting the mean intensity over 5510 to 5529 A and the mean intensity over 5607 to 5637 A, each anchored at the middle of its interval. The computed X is 0.024 mag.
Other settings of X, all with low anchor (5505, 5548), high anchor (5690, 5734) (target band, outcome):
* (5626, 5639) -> -0.01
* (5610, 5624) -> 0.00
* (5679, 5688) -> 0.01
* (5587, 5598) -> 0.02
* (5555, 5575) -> 0.01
